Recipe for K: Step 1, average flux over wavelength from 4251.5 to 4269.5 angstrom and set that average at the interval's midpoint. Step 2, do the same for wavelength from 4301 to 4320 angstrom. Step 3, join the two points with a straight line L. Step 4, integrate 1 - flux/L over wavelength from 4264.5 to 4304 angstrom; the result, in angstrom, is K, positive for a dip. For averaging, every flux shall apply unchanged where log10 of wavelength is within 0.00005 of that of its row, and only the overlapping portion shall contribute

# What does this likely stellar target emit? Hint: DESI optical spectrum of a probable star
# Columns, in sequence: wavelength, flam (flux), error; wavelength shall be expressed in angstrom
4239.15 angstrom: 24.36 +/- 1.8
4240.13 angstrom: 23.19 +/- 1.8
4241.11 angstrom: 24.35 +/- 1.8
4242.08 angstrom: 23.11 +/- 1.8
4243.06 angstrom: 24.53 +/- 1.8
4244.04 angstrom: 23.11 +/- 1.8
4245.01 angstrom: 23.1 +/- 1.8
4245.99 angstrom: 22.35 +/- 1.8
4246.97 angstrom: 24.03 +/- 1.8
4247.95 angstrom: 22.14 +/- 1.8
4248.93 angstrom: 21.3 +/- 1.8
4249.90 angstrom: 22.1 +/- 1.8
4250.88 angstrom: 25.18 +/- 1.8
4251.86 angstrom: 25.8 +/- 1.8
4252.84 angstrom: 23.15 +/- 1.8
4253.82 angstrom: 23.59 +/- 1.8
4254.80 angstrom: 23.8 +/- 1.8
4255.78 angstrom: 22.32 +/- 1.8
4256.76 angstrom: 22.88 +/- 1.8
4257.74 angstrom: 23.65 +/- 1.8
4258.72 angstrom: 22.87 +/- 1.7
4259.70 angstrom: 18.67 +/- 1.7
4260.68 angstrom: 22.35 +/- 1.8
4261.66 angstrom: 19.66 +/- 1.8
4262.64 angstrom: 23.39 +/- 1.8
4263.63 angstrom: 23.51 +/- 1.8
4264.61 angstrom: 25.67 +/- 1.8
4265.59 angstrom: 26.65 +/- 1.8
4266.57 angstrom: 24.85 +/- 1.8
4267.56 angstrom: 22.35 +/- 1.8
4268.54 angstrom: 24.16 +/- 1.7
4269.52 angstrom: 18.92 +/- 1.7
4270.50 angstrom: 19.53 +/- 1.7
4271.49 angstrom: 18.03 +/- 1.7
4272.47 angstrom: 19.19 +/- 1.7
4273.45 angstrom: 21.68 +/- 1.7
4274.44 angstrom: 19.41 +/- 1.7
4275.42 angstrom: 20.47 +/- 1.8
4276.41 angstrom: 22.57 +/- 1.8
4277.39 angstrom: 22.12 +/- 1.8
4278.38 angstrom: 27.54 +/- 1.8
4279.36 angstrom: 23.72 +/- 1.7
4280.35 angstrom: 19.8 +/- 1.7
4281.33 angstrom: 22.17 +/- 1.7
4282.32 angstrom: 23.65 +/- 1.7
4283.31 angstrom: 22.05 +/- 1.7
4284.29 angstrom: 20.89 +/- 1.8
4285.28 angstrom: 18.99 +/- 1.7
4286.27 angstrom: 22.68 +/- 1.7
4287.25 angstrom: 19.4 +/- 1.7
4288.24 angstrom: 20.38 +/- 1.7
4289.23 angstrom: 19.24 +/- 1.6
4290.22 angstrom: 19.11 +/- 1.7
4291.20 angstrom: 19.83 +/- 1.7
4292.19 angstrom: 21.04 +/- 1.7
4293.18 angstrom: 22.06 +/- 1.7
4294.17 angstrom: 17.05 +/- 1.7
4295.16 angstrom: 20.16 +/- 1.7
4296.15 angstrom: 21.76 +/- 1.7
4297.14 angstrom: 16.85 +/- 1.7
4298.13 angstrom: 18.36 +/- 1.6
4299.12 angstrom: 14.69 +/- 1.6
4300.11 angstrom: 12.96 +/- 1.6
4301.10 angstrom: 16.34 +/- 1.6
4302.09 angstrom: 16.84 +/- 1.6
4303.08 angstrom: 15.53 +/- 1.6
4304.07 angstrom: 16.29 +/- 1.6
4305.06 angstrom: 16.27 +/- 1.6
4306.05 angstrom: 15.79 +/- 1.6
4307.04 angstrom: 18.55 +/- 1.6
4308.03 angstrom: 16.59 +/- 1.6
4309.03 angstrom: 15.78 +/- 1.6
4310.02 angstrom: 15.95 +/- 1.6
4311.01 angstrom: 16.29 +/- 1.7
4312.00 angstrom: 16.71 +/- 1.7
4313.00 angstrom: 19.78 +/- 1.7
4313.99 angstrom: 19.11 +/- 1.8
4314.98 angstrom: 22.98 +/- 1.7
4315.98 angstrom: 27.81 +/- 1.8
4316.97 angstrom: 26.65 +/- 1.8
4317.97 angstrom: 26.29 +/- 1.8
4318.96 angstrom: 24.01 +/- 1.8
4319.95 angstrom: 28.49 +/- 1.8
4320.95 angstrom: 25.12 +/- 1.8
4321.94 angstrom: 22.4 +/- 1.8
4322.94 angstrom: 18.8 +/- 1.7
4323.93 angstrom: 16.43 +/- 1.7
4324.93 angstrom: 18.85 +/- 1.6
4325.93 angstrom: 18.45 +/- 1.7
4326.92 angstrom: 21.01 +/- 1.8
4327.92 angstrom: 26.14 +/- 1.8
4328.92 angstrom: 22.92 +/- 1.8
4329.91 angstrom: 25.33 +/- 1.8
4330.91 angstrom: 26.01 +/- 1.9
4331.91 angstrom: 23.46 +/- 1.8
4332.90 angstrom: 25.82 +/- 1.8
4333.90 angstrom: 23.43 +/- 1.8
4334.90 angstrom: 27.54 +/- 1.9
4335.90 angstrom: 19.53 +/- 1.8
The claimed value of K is 2.0 angstrom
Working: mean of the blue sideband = 23.2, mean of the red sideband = 19.5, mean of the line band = 20.4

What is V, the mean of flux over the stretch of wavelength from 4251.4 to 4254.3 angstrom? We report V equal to 24.2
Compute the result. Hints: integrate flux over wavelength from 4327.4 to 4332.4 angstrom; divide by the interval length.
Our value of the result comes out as 24.7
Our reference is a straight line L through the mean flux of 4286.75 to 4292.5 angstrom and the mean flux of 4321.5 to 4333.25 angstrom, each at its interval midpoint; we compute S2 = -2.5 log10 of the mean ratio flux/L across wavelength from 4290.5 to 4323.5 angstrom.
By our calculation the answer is 0.08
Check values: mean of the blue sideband 19.8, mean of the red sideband 22.1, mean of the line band 19.5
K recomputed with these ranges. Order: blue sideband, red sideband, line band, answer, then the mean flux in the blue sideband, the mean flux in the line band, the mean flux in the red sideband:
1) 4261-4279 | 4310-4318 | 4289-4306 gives 3.01 angstrom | 22.2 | 17.8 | 21.3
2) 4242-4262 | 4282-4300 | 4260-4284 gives -1.08 angstrom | 22.9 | 22.2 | 19.7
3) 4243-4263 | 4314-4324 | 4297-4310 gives 4.13 angstrom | 22.8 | 16.2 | 24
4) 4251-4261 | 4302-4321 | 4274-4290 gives 0.05 angstrom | 23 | 21.5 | 20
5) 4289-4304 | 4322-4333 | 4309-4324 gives -0.80 angstrom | 18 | 21.7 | 22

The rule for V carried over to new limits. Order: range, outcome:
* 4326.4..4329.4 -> 23.3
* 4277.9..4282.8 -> 23.4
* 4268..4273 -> 20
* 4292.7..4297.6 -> 19.6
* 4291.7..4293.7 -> 21.5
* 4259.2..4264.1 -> 21.5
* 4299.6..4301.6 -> 14.7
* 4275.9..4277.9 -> 22.3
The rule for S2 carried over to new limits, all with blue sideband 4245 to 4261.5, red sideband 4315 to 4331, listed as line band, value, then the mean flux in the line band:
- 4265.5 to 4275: 0.08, 21.3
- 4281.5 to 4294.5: 0.13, 20.6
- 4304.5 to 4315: 0.32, 17.4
